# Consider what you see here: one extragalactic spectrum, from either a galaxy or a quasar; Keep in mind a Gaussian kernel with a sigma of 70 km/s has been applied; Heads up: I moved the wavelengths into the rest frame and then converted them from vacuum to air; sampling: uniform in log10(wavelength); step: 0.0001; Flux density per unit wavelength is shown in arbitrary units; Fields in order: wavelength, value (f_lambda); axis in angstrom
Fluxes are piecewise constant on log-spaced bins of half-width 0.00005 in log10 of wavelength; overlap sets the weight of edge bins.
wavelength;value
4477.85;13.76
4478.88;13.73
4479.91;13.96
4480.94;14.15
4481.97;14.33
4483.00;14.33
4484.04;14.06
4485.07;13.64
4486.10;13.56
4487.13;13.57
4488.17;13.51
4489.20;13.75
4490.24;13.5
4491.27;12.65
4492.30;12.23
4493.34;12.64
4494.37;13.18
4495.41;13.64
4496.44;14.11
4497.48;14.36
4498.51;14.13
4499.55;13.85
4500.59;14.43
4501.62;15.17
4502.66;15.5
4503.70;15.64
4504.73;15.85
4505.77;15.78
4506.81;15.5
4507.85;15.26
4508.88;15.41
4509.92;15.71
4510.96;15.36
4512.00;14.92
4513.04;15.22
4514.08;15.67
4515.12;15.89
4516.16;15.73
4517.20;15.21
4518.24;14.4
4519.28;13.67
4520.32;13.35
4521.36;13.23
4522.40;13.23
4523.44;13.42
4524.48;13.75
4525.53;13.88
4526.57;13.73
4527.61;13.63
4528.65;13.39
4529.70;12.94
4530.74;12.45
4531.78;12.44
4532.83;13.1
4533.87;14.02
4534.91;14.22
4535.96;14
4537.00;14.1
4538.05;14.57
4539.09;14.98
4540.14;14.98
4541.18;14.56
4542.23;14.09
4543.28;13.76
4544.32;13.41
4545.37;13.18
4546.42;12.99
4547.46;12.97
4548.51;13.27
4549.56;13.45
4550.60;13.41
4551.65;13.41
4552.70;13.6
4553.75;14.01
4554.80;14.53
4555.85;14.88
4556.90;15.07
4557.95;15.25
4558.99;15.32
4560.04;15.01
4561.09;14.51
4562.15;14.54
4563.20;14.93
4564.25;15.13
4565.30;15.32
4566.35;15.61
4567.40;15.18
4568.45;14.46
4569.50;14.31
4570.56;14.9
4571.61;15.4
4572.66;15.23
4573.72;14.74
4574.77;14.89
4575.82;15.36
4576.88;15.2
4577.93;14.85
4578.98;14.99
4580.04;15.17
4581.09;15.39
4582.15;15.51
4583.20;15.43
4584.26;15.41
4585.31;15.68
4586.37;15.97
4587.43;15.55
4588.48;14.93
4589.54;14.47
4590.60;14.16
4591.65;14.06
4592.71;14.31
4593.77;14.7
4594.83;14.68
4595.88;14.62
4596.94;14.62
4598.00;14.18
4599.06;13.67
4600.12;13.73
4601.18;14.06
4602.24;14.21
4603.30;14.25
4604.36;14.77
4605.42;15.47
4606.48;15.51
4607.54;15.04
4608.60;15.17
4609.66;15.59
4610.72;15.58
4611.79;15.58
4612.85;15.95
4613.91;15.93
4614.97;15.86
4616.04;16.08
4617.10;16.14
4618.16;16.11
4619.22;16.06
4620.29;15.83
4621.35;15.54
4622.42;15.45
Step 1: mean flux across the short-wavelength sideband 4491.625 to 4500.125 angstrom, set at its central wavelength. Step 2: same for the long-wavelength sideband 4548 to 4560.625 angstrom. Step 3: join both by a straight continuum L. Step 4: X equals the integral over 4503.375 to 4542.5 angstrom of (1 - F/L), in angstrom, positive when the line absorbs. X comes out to -1.5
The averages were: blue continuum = 13.5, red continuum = 14.3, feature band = 14.4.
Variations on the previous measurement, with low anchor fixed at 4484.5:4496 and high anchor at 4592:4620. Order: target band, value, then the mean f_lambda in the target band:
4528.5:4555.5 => 0.7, 13.7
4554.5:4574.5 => -0.7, 15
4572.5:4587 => -0.6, 15.3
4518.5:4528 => 0.2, 13.6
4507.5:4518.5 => -1.4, 15.4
